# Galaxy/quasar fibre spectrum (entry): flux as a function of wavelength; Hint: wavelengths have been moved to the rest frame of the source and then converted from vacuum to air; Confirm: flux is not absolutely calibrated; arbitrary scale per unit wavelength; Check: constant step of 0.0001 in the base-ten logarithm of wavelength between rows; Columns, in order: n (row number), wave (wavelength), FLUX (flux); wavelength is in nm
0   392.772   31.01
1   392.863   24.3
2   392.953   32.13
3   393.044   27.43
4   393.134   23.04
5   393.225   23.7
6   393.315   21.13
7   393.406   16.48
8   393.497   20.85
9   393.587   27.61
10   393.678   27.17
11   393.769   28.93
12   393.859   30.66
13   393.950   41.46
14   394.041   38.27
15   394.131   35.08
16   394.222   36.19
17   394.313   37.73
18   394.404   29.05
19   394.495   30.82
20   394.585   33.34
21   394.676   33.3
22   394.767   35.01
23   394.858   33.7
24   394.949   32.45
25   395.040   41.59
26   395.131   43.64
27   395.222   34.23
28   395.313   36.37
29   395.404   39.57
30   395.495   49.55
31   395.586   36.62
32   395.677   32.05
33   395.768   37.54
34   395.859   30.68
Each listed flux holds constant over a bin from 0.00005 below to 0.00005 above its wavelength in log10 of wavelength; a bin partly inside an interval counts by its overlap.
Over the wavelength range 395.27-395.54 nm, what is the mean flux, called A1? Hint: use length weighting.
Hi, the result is 41.9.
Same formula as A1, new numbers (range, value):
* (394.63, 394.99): 33.6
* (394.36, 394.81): 32.3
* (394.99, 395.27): 39.7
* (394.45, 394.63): 32.2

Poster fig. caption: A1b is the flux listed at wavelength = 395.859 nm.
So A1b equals 30.68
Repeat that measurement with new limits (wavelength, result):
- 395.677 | 32.05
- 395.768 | 37.54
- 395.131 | 43.64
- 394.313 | 37.73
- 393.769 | 28.93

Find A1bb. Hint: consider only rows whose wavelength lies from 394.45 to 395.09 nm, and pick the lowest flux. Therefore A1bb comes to 30.82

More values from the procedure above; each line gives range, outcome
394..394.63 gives 29.05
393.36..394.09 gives 16.48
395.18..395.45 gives 34.23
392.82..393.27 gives 23.04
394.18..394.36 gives 36.19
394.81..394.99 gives 32.45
